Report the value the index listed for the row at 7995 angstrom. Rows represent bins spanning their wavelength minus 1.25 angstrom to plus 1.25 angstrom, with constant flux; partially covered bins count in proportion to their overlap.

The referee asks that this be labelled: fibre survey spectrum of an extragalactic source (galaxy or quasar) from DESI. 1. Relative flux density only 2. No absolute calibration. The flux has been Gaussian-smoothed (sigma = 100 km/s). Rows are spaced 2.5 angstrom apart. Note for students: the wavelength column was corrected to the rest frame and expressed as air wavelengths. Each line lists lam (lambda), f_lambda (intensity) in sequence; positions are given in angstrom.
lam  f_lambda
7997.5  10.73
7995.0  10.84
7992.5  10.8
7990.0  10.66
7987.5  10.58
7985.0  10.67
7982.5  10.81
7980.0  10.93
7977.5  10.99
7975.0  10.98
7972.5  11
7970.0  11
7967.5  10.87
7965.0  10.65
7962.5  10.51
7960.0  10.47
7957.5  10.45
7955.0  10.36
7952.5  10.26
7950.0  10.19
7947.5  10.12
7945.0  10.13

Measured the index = 10.84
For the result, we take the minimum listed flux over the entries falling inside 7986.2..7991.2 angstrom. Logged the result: 10.58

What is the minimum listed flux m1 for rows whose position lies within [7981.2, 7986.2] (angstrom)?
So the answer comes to 10.67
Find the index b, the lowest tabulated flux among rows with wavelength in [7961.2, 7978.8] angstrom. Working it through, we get 10.51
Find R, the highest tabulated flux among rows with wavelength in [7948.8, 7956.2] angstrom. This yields 10.36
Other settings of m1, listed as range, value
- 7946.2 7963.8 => 10.12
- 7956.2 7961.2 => 10.45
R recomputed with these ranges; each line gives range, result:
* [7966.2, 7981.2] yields 11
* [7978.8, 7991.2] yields 10.93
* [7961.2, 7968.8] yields 10.87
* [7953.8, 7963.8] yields 10.51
